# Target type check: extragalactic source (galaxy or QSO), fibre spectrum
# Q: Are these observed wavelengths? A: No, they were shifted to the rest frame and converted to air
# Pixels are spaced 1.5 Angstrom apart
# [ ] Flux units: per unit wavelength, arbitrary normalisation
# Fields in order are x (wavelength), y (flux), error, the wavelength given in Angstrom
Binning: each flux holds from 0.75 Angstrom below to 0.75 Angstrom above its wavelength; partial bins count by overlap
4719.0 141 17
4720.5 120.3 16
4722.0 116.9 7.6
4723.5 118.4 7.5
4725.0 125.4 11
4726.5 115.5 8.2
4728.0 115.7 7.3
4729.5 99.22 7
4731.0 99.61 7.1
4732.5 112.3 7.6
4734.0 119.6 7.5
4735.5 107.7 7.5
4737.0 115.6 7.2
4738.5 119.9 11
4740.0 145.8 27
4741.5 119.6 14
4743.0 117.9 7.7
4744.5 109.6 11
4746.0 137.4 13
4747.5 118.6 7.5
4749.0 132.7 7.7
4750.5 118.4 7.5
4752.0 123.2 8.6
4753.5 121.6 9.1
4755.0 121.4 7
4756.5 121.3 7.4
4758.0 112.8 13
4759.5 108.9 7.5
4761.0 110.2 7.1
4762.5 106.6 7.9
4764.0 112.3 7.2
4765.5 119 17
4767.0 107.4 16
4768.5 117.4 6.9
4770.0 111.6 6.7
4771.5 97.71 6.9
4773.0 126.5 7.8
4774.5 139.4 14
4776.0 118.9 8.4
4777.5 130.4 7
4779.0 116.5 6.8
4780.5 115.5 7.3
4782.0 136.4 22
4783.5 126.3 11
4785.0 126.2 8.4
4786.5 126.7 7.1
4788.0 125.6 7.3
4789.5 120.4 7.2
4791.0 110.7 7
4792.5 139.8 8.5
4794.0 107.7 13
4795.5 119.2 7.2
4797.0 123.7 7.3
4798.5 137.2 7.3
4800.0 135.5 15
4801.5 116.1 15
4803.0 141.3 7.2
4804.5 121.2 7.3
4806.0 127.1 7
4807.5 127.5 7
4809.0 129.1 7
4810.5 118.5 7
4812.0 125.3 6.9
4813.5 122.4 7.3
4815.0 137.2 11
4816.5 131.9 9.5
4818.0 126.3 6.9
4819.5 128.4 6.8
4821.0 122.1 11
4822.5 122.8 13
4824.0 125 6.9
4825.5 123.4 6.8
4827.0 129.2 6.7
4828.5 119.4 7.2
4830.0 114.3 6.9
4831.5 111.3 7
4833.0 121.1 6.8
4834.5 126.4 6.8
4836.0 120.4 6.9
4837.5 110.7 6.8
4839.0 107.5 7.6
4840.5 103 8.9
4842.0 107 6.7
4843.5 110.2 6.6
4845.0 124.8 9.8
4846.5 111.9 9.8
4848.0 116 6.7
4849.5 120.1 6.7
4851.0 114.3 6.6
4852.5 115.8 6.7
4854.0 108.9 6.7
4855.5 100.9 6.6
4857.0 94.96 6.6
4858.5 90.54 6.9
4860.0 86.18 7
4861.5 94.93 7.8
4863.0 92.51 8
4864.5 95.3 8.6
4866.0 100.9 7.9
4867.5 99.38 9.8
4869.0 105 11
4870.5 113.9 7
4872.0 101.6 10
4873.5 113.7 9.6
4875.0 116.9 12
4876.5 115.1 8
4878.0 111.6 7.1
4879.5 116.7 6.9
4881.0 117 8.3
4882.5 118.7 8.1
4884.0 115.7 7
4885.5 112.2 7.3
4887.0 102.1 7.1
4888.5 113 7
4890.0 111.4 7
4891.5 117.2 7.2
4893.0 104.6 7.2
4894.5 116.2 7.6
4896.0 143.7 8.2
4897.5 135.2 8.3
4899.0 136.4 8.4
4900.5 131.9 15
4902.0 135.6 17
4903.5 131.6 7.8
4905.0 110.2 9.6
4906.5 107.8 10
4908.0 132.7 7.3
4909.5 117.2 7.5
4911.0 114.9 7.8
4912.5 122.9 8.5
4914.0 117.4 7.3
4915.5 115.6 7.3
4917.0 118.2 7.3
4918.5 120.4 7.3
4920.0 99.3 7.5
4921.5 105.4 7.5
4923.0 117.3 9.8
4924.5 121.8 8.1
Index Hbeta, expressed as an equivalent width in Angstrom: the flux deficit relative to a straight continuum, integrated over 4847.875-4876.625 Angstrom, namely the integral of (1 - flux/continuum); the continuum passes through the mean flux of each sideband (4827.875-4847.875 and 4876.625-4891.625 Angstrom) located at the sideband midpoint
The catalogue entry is 2.4 Angstrom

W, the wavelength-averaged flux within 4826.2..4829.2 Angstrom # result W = 124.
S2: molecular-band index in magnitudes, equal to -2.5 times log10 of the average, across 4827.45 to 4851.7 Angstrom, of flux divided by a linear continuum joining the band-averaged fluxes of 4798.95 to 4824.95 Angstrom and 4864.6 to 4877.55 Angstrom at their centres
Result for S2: 0.027 mag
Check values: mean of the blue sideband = 127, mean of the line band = 115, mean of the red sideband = 108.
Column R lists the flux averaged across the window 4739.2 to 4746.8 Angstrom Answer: 126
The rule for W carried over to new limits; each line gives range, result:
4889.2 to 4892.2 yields 114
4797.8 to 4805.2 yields 130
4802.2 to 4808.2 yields 129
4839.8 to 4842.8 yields 105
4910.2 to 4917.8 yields 118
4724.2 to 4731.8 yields 111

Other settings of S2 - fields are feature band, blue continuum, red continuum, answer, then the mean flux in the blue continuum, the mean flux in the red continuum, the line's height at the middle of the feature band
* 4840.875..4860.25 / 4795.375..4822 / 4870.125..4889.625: 0.10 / 127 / 113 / 119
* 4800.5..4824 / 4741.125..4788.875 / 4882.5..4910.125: -0.06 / 120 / 121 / 120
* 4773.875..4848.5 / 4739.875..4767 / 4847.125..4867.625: -0.12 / 119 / 102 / 110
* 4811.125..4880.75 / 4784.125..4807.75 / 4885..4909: 0.09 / 125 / 121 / 123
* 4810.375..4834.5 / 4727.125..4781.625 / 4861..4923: -0.07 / 118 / 115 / 116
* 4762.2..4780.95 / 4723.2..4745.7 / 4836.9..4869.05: -0.04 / 117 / 105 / 113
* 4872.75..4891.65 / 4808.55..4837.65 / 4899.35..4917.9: 0.08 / 123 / 122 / 122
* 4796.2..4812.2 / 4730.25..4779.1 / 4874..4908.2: -0.08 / 118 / 119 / 119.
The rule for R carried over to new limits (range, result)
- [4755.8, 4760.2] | 114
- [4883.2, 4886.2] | 114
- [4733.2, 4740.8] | 122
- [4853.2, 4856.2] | 105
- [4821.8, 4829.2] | 124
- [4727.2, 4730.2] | 108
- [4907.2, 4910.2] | 125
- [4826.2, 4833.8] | 119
